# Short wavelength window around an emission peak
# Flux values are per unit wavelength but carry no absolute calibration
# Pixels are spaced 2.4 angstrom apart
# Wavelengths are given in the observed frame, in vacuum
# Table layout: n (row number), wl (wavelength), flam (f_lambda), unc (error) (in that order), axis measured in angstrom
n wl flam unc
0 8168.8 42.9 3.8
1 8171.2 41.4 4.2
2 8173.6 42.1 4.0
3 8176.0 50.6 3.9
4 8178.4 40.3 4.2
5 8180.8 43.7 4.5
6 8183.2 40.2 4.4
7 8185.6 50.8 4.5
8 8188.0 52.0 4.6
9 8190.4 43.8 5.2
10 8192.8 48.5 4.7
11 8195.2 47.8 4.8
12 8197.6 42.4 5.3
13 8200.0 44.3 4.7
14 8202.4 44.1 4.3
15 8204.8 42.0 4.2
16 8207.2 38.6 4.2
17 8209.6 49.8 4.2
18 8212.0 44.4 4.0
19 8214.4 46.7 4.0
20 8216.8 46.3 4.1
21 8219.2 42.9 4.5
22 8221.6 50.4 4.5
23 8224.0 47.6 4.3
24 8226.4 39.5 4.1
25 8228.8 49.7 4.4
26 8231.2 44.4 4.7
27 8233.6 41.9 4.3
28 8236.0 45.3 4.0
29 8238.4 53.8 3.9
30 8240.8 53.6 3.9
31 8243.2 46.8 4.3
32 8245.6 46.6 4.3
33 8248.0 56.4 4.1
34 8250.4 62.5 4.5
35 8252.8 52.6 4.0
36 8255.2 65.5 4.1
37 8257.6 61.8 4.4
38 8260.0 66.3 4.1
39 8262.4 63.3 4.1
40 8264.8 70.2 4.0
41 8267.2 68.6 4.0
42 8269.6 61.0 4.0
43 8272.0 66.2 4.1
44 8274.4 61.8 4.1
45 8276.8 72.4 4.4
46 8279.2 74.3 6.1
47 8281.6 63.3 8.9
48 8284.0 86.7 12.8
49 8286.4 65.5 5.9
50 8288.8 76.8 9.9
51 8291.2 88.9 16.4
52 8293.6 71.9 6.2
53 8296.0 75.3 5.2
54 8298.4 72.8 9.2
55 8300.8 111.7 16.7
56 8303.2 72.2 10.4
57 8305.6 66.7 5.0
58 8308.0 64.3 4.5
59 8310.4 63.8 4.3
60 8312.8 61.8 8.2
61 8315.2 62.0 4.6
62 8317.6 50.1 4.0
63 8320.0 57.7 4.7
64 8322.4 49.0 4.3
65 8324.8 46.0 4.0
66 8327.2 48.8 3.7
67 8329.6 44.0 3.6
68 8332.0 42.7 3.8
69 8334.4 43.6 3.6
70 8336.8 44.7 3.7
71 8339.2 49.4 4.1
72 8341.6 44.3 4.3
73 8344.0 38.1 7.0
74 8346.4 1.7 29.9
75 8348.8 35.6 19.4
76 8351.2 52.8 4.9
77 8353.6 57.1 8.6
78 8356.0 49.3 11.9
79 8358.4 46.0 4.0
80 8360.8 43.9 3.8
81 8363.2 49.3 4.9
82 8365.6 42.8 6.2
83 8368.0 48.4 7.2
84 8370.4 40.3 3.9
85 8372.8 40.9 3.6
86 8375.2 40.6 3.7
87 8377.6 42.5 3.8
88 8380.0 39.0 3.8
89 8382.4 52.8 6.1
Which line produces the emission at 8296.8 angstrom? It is Mg II 2798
